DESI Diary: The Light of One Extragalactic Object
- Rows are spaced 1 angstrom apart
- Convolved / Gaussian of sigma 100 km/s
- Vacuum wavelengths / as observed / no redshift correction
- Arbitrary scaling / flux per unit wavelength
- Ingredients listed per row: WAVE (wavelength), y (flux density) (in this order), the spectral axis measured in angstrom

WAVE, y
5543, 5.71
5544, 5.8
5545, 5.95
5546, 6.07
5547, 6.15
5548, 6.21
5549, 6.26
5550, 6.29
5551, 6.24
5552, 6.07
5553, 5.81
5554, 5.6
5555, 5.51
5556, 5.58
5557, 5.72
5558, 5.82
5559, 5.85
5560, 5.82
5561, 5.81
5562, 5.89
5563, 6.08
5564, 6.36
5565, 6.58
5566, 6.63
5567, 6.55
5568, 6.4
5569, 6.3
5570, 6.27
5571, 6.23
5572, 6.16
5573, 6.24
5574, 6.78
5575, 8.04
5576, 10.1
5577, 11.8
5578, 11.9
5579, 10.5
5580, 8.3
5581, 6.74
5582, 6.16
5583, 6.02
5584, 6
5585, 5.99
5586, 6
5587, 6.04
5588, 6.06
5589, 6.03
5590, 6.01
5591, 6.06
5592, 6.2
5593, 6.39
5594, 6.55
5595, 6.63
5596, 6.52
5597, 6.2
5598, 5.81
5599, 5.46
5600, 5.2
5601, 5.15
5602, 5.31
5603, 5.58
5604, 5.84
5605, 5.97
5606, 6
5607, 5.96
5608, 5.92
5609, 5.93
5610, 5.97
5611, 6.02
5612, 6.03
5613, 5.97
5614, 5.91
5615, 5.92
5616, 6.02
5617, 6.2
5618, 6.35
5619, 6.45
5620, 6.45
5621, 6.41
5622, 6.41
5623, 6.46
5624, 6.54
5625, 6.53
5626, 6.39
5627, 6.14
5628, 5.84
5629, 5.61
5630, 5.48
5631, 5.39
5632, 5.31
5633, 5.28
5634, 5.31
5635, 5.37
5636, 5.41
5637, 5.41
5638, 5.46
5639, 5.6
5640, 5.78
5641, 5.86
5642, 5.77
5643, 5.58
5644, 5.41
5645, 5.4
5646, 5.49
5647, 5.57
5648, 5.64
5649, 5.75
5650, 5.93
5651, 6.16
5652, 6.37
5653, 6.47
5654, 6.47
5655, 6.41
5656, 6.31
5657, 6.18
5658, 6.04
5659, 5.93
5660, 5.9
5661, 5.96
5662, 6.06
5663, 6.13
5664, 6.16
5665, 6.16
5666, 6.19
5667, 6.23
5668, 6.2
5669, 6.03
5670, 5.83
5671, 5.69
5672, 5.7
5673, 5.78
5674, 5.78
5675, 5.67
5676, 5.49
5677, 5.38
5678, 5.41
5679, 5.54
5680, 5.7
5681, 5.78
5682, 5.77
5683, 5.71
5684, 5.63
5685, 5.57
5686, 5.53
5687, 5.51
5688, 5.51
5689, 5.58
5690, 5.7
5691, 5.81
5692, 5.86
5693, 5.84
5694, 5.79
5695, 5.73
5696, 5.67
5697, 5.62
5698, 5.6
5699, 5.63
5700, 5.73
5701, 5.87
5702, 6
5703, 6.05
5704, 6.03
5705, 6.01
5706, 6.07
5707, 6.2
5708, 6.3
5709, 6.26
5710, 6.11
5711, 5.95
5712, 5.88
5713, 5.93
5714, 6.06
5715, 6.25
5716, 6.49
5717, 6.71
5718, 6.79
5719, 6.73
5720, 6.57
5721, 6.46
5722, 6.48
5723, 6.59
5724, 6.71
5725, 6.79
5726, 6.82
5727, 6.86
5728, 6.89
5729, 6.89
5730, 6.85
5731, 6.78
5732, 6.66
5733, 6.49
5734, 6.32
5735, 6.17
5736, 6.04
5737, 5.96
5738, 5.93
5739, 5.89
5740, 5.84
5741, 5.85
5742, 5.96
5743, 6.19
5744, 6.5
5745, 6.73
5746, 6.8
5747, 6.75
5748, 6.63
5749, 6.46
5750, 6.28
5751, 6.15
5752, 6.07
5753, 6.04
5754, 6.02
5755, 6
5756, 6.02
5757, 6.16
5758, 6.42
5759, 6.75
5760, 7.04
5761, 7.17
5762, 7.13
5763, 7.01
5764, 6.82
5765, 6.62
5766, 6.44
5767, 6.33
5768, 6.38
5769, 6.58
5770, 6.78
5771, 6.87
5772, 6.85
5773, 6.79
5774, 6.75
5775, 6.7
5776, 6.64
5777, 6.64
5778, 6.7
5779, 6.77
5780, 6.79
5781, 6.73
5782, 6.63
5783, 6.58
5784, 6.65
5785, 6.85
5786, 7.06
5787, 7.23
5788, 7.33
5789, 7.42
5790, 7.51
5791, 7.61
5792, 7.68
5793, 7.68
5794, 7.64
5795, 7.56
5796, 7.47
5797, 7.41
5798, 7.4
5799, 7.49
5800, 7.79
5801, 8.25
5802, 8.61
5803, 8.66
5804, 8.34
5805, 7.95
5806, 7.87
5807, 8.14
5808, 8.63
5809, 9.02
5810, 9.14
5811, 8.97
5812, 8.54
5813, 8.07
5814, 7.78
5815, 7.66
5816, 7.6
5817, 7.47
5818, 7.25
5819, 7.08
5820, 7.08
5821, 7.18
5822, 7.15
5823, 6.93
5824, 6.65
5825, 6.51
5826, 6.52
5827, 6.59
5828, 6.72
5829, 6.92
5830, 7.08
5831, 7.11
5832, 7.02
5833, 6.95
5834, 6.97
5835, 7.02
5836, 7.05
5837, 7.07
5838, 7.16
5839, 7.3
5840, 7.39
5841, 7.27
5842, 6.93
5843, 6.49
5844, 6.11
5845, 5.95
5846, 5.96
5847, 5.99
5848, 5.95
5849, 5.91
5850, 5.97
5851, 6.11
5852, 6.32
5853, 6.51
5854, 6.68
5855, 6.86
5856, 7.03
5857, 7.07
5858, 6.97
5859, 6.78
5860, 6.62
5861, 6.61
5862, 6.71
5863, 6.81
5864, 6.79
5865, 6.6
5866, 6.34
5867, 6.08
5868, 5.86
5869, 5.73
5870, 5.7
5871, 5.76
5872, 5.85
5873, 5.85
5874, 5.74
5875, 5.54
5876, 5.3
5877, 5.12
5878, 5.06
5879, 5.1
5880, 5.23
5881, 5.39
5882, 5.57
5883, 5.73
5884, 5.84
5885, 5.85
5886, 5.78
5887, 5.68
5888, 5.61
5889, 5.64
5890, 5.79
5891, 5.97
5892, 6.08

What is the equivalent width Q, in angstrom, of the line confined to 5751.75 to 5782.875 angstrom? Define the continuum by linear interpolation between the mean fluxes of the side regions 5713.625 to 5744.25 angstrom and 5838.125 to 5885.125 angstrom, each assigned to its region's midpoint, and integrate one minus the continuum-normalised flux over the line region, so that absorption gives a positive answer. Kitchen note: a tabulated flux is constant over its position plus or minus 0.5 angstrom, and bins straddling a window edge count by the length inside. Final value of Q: -1.18 angstrom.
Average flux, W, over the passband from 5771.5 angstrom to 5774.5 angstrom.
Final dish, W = 6.8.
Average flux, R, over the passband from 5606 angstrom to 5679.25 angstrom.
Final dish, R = 5.91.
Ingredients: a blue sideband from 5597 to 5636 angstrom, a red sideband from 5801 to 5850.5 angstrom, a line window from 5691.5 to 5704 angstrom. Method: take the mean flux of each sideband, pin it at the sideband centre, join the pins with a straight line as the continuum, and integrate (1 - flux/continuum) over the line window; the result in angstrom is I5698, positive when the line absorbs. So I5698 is 1.2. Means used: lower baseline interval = 5.89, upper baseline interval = 7.27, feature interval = 5.79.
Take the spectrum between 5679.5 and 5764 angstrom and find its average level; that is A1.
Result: 6.21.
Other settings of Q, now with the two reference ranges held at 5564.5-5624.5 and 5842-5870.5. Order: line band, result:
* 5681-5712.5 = 3.16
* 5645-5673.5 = 2.09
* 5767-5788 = -1.06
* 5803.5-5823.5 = -4.63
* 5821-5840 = -1.63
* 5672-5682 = 1.32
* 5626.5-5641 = 2.15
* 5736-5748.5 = 0.39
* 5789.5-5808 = -4.16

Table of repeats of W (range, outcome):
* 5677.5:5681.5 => 5.61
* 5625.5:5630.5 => 5.89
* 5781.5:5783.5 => 6.61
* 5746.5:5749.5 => 6.61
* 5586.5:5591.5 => 6.04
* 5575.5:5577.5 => 10.9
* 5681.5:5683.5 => 5.74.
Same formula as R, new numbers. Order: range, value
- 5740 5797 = 6.73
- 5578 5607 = 6.33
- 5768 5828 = 7.38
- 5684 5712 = 5.83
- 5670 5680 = 5.62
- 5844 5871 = 6.36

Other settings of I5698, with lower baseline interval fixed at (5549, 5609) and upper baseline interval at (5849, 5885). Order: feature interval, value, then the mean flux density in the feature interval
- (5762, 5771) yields -0.6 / 6.66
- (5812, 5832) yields -3.3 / 7.16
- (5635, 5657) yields 1.9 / 5.82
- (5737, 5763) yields -0.5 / 6.36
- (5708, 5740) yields -0.8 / 6.42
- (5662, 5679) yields 1.3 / 5.86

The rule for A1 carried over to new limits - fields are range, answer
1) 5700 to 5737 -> 6.38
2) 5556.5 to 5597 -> 6.78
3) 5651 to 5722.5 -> 5.97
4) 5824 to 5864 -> 6.69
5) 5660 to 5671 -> 6.07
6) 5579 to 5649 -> 5.98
